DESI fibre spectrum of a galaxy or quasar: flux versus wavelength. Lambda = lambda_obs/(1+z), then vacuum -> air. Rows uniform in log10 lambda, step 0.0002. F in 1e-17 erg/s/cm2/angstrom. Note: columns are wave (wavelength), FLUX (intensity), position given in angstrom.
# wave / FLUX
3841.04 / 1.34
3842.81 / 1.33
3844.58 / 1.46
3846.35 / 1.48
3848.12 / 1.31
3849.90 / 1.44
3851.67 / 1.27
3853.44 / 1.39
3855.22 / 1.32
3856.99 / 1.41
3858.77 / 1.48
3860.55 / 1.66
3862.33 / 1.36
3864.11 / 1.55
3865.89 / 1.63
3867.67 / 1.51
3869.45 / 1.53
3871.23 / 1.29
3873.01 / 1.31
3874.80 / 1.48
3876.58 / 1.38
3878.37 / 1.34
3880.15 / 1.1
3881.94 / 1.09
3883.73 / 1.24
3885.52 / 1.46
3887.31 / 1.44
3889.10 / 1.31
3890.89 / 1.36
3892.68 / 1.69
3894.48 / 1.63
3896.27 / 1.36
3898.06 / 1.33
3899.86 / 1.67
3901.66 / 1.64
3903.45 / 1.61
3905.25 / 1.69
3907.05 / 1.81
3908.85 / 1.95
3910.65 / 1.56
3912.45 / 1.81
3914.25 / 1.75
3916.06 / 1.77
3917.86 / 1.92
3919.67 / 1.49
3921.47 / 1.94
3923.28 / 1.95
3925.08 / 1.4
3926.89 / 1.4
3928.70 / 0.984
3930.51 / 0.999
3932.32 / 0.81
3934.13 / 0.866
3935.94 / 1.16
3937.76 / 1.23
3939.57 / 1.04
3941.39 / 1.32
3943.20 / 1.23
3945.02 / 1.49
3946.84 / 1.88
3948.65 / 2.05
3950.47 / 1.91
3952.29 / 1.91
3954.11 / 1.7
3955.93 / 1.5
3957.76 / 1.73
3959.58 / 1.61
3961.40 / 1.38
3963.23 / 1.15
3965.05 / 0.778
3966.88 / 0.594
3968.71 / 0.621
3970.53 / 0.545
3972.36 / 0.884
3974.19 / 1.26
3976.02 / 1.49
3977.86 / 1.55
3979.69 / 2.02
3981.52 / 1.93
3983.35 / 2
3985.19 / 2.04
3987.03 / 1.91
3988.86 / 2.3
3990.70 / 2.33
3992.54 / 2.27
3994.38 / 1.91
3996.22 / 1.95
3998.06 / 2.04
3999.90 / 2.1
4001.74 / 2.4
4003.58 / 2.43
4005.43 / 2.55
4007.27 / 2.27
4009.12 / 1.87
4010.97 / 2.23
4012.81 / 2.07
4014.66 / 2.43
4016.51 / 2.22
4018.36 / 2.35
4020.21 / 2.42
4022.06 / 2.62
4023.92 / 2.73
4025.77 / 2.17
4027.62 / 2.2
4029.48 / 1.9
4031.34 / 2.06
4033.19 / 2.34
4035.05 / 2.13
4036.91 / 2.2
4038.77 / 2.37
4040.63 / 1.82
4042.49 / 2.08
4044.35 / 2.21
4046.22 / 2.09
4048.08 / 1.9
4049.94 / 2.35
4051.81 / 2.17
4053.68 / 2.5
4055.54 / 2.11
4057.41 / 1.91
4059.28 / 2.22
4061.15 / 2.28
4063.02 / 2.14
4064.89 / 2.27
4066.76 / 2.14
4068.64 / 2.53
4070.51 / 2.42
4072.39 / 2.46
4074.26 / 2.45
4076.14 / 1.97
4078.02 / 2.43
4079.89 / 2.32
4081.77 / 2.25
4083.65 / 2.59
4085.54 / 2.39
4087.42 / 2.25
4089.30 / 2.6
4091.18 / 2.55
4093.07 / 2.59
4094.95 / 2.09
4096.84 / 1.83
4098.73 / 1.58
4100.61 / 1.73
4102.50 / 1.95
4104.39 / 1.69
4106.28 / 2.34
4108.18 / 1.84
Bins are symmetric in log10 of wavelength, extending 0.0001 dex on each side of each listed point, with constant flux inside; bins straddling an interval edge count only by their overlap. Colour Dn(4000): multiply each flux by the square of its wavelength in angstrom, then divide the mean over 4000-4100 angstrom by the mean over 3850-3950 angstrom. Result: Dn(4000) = 1.66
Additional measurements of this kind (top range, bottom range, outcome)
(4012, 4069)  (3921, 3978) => 1.77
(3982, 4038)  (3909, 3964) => 1.53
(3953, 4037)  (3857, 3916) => 1.33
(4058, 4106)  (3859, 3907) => 1.69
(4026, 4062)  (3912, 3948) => 1.60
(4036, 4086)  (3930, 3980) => 1.81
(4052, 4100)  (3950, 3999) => 1.49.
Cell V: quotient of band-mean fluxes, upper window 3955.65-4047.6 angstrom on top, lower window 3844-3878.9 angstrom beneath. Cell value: 1.35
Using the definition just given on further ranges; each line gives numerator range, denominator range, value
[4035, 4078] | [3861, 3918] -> 1.46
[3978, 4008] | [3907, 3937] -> 1.43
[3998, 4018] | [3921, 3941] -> 1.82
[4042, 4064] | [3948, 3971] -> 1.60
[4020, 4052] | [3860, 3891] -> 1.59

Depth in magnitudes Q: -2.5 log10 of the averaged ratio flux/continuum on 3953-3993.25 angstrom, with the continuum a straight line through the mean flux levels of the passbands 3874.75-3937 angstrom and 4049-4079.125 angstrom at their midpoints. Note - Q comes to 0.19 mag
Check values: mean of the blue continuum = 1.47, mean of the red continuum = 2.27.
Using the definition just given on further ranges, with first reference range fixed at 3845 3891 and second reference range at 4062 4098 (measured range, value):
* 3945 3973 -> 0.293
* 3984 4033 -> -0.109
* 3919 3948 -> 0.252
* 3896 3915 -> -0.071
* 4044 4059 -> 0.022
